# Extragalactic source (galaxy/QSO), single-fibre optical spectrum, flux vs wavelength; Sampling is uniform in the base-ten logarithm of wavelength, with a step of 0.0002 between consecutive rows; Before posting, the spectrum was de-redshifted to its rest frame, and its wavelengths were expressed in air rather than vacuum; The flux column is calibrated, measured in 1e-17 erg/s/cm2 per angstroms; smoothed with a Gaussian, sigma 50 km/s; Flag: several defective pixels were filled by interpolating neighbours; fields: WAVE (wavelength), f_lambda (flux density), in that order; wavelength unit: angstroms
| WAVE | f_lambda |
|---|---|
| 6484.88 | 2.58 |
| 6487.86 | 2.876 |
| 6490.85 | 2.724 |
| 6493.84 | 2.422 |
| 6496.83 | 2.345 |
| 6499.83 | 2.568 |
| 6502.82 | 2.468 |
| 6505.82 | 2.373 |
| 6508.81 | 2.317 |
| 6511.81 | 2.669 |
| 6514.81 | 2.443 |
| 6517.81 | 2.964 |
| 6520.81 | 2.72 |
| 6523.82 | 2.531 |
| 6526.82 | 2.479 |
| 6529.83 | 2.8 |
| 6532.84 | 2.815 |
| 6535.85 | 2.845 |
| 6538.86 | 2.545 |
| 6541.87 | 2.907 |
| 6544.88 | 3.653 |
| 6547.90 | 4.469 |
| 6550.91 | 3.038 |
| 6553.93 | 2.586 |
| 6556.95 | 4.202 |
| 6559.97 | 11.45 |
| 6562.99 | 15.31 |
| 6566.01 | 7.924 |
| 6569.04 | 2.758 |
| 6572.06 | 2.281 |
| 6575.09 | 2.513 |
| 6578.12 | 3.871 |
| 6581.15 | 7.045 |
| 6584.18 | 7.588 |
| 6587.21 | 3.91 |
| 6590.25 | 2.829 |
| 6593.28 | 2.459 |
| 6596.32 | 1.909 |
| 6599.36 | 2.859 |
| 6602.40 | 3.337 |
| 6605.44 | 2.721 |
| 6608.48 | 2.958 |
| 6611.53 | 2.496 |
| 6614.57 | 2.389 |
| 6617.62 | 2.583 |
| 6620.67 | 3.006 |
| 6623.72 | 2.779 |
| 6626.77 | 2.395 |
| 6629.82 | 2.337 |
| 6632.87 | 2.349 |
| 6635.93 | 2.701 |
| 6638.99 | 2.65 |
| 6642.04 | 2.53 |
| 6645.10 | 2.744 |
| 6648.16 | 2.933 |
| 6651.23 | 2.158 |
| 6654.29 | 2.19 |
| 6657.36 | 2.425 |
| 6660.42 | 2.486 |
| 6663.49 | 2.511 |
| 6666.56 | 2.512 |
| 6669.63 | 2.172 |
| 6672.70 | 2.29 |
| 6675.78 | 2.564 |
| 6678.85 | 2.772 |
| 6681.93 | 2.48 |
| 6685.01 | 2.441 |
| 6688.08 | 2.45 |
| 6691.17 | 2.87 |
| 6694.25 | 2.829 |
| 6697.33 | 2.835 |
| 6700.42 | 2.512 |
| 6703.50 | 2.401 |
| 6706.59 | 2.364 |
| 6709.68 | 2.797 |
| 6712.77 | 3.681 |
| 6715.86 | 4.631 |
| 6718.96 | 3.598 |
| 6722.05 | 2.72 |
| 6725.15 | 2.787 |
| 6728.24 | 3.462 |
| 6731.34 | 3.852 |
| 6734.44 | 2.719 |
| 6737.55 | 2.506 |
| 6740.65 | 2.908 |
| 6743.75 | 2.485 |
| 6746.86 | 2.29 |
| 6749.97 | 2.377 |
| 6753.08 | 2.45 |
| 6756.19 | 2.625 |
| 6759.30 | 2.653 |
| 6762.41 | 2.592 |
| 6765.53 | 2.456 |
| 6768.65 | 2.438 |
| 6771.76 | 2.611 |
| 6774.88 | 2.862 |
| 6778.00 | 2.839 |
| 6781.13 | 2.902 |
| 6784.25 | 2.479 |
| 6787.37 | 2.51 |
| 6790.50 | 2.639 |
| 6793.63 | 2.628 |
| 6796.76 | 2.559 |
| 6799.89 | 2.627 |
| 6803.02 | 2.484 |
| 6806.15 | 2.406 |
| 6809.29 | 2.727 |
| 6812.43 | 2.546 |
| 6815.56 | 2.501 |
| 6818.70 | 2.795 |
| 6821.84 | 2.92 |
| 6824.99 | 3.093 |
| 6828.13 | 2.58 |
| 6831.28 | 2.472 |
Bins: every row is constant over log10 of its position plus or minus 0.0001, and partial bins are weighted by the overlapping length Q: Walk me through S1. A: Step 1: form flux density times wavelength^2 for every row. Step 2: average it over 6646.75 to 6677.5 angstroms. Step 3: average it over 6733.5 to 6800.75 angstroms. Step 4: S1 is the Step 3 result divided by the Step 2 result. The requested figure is 1.11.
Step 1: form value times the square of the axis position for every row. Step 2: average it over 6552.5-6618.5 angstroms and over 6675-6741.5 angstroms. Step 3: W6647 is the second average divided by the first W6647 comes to 0.7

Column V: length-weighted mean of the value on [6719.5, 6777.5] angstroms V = 2.73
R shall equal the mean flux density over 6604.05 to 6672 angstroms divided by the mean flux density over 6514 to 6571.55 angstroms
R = 0.59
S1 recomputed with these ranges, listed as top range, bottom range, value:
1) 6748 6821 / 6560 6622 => 0.64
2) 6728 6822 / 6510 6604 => 0.70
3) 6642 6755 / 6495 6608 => 0.75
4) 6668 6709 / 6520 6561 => 0.74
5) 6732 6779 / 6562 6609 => 0.62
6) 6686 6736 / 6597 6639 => 1.17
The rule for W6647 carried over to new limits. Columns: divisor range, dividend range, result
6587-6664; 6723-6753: 1.11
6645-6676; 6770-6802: 1.13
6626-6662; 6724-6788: 1.12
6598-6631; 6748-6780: 1.00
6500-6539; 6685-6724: 1.19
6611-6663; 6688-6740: 1.22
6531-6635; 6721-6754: 0.75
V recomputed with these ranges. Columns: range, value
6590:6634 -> 2.62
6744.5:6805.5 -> 2.58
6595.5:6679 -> 2.56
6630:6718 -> 2.65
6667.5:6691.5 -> 2.49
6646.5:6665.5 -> 2.45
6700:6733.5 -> 3.18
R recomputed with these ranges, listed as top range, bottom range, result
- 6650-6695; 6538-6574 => 0.47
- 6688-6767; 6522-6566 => 0.61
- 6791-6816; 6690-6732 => 0.83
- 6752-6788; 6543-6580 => 0.49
